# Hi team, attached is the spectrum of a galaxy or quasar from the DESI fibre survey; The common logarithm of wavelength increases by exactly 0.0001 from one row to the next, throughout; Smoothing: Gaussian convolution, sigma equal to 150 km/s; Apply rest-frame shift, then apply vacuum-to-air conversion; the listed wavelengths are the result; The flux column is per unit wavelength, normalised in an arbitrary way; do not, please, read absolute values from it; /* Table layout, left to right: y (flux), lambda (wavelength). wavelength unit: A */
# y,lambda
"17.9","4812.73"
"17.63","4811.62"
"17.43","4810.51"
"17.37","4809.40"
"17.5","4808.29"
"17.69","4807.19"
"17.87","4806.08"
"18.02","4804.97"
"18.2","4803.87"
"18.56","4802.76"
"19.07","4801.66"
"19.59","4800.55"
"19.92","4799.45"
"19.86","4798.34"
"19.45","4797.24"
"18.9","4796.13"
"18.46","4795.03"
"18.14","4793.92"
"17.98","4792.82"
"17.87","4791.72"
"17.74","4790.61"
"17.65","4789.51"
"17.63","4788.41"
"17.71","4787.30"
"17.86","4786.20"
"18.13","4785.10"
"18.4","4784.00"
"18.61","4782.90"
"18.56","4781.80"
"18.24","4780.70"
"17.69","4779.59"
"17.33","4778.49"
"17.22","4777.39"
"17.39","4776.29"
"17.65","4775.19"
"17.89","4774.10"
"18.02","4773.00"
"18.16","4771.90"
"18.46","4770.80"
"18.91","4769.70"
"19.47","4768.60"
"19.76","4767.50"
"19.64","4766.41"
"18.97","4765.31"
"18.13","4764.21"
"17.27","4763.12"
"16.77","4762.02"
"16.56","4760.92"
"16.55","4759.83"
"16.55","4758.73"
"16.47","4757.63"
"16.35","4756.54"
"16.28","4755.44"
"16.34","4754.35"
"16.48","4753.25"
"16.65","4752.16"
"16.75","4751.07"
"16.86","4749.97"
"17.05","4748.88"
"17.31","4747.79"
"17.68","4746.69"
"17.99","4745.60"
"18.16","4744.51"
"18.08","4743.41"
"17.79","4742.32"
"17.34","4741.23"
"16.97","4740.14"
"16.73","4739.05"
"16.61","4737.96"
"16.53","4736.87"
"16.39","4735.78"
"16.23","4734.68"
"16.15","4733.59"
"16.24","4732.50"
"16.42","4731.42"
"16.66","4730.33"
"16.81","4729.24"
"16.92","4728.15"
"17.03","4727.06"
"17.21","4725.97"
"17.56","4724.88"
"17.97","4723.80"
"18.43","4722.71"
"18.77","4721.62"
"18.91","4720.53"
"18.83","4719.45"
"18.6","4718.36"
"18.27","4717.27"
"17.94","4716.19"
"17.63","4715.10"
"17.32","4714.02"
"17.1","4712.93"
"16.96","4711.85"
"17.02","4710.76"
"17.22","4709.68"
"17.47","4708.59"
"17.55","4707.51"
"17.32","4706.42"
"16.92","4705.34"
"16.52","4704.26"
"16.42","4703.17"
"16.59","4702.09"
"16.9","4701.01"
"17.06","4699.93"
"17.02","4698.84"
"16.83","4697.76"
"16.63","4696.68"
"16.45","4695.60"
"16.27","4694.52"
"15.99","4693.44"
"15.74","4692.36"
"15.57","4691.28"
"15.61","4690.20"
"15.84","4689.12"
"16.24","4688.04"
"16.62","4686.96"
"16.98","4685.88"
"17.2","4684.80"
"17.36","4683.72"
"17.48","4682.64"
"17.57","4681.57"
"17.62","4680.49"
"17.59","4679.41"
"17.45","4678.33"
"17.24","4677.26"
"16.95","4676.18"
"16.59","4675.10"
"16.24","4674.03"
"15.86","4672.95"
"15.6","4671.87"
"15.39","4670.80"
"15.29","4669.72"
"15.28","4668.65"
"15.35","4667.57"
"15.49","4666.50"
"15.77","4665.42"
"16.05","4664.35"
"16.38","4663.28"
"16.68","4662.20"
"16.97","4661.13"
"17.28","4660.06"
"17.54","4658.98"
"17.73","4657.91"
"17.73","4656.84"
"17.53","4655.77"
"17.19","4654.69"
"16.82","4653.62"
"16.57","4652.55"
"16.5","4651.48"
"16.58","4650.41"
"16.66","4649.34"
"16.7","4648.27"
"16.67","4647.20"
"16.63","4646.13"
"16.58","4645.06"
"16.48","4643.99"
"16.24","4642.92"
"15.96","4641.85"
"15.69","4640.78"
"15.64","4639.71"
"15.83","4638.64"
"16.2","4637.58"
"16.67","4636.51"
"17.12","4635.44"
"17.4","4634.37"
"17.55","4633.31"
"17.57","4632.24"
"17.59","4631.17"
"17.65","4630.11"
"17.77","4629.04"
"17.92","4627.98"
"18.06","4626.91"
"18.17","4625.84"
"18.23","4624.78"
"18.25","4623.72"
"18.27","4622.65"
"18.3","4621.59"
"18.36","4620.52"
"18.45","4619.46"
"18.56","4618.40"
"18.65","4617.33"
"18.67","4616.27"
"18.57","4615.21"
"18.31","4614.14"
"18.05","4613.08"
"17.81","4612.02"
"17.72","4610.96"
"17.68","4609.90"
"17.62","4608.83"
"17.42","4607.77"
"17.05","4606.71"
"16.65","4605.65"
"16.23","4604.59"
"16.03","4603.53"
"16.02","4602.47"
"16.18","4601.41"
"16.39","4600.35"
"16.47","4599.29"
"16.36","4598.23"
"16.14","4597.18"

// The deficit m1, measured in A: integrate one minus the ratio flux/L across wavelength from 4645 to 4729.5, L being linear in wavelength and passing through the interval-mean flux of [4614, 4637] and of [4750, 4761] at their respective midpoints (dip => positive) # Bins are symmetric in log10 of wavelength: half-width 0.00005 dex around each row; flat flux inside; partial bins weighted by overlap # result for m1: 1.8 A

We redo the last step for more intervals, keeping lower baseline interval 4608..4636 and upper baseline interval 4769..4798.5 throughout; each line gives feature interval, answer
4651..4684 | 2.5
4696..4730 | 1.3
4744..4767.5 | 1.1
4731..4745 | 0.9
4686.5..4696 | 1.1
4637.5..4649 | 1.1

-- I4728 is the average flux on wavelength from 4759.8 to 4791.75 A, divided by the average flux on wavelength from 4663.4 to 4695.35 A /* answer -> 1.10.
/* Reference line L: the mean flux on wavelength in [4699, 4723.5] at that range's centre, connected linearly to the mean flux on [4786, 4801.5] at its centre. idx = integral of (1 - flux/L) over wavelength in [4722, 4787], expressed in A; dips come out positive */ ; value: 2.2 A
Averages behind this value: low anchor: 17.5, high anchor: 18.5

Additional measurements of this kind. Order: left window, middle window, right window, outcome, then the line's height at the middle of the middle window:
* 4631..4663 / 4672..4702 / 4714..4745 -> 0.7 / 17.1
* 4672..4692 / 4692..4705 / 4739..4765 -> 0.2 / 16.8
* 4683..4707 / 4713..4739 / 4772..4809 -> -0.4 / 17.1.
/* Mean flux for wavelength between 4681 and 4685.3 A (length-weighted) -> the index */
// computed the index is 17.4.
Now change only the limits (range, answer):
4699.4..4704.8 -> 16.7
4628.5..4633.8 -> 17.6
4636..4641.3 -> 16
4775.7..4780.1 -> 17.4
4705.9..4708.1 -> 17.4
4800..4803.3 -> 19.1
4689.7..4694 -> 15.7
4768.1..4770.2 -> 19.2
